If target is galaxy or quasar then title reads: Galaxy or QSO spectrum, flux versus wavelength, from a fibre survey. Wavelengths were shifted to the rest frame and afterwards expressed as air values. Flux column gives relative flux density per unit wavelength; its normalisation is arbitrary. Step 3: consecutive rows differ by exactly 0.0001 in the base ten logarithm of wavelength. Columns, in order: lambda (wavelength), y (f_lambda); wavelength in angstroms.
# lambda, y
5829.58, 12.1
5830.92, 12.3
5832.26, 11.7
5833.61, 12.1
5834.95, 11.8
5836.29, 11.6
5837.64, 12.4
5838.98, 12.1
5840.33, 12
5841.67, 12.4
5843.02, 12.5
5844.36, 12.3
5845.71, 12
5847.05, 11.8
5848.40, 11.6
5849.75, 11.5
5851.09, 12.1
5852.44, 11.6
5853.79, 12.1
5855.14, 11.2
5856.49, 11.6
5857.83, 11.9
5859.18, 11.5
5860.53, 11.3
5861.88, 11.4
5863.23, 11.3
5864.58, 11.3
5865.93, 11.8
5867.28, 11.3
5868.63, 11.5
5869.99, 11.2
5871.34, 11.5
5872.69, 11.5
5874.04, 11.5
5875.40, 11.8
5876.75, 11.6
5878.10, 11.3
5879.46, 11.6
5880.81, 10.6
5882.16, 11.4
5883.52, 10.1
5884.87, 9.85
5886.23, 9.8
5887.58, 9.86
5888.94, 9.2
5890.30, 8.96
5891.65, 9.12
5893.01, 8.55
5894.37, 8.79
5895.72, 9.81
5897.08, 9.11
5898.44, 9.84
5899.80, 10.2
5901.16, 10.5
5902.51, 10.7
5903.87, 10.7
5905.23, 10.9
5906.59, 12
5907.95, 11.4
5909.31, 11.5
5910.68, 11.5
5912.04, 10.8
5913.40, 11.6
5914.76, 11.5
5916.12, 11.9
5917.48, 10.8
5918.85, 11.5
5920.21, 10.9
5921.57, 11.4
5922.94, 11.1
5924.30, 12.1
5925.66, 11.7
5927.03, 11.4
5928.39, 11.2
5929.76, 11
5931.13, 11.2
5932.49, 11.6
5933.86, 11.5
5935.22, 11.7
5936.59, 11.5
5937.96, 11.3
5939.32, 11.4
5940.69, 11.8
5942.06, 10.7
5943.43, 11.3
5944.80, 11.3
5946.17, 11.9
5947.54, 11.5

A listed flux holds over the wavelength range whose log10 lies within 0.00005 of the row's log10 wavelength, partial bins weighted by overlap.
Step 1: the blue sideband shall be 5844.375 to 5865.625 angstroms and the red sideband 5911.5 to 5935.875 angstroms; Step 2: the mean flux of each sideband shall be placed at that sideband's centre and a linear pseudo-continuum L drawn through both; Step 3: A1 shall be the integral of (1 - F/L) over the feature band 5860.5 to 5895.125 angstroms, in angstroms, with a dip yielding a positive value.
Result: 2.6 angstroms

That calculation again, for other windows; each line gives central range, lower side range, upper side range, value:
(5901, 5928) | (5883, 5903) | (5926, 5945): -2.1 angstroms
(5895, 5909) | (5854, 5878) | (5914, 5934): 1.1 angstroms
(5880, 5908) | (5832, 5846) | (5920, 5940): 3.9 angstroms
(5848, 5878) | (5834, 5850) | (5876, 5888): -0.6 angstroms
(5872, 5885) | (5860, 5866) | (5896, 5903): -0.4 angstroms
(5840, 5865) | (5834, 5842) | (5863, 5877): 0.1 angstroms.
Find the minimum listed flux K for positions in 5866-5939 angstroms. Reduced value 8.55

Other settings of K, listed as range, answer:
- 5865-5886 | 9.85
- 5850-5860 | 11.2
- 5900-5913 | 10.5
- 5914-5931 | 10.8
